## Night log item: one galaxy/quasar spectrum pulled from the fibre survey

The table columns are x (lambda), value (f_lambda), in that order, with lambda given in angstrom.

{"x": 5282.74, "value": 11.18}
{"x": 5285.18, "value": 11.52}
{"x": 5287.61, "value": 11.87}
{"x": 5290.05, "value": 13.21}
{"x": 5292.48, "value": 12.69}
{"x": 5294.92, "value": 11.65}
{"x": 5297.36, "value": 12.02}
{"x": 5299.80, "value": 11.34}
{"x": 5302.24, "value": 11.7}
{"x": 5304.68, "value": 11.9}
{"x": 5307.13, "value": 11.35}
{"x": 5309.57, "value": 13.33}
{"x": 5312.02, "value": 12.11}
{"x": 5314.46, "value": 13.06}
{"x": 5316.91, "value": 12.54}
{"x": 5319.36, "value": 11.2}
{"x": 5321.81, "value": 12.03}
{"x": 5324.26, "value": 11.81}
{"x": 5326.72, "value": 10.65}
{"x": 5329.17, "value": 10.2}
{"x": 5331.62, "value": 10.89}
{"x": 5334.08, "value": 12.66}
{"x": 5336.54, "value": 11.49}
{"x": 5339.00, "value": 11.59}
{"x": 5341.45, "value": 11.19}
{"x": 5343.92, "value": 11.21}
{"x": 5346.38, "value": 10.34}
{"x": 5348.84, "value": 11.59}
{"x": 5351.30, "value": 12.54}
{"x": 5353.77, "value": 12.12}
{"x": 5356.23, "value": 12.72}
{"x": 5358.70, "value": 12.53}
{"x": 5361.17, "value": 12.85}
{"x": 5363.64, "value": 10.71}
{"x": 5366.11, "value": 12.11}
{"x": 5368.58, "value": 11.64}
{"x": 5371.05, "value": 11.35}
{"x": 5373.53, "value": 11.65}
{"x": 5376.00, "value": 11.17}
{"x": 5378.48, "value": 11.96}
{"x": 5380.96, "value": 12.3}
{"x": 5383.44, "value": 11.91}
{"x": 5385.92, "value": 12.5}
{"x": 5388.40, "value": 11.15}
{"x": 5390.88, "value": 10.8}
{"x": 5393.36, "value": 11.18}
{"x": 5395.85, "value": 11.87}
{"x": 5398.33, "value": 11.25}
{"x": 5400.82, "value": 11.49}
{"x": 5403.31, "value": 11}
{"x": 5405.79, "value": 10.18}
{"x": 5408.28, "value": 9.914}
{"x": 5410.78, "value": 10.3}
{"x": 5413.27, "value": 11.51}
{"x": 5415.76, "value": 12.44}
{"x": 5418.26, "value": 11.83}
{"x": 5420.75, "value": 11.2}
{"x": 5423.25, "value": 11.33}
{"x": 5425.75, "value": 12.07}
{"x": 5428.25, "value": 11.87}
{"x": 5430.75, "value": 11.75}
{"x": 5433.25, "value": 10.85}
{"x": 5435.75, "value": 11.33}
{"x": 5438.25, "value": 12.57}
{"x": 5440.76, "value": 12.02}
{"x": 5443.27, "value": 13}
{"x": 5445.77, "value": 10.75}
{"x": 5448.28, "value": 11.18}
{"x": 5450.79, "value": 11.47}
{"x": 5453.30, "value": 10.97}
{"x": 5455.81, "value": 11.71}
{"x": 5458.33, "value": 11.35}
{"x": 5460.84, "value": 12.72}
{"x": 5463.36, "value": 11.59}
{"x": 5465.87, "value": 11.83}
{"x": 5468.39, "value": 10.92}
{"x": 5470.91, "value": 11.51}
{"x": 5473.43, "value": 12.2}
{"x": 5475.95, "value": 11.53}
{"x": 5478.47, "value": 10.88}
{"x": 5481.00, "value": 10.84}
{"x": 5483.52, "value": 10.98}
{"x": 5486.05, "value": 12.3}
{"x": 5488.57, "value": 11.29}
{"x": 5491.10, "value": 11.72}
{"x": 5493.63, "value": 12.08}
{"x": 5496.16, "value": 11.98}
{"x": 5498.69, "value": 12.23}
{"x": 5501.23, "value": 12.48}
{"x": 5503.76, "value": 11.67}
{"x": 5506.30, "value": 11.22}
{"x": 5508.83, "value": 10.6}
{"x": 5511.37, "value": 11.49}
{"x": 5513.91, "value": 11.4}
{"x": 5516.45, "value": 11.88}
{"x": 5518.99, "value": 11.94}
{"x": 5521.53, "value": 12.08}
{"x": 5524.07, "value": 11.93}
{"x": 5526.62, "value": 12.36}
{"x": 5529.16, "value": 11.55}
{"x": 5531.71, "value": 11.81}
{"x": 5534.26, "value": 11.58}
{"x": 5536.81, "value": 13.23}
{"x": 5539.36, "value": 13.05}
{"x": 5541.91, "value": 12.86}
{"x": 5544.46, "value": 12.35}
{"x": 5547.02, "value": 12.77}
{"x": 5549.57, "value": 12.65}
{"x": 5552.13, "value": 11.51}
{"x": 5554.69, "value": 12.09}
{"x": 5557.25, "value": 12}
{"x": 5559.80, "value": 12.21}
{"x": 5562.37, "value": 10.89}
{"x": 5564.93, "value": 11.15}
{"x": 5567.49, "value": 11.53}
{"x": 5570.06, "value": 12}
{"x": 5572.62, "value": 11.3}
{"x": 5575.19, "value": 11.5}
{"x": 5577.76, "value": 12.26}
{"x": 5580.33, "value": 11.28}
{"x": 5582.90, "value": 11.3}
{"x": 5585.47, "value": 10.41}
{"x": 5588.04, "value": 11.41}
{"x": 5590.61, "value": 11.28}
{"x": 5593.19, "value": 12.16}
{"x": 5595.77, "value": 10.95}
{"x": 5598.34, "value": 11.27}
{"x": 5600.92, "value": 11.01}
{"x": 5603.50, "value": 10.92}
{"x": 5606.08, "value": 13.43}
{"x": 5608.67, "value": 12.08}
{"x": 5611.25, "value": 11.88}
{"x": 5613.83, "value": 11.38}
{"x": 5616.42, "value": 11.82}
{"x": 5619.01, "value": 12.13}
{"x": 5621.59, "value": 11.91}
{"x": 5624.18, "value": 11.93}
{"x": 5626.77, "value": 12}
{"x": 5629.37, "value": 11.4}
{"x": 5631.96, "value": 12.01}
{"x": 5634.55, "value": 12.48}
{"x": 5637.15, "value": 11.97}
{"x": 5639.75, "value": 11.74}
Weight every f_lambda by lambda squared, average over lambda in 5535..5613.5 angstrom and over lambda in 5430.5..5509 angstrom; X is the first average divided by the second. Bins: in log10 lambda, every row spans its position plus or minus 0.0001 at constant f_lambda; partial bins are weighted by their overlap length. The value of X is 1.1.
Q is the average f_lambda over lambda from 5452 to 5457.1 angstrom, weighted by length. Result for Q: 11.3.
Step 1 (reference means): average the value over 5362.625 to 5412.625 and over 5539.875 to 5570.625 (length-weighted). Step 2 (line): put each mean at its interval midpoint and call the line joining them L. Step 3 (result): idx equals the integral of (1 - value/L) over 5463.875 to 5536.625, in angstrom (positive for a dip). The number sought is 0.74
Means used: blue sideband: 11.3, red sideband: 12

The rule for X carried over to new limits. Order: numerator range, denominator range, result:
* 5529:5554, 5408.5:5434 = 1.13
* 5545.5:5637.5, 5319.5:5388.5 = 1.10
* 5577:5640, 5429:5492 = 1.07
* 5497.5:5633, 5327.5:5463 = 1.09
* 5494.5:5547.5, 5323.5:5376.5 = 1.10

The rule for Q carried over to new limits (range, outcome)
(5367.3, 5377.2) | 11.5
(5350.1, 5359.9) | 12.5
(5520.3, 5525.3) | 12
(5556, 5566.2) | 11.6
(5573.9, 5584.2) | 11.6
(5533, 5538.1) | 12.4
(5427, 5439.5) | 11.7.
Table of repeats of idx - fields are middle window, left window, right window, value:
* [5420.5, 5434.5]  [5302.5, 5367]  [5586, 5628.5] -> 0.3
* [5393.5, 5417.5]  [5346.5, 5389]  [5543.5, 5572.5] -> 1.6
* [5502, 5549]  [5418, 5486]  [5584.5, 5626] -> -1.6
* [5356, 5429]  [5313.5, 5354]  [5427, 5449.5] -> 0.7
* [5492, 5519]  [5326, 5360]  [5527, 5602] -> 0.0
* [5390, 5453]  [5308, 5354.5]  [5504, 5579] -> 2.1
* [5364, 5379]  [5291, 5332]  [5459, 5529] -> 0.3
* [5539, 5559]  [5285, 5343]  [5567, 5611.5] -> -1.4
